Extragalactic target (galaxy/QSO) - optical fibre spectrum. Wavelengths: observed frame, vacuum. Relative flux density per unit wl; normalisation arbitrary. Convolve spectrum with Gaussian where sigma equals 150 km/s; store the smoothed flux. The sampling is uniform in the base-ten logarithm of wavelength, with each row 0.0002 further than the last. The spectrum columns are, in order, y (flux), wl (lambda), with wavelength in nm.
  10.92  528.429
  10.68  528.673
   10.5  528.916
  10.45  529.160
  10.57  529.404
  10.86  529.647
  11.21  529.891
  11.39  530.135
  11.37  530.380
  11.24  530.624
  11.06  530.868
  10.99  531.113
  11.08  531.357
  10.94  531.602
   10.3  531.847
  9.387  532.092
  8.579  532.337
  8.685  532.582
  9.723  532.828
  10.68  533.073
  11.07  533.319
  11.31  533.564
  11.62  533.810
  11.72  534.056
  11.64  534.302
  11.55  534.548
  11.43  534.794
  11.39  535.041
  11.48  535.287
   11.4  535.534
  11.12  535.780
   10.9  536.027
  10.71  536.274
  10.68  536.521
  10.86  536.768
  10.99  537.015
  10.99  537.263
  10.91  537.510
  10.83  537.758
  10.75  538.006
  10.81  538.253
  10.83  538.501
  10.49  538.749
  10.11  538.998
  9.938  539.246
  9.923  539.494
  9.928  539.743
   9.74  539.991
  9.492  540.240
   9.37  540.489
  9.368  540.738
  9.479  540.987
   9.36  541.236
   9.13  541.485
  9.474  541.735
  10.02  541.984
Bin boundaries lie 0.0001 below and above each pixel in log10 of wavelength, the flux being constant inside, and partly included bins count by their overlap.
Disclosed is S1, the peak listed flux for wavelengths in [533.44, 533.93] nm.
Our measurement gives 11.62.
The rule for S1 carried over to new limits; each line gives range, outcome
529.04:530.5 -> 11.39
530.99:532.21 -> 11.08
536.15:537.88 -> 10.99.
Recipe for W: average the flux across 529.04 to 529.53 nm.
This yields 10.5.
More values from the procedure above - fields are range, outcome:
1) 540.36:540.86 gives 9.37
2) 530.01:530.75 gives 11.3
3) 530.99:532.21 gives 10.5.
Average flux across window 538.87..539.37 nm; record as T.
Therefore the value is 10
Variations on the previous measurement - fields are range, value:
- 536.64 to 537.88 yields 10.9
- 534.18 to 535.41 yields 11.5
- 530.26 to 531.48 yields 11.2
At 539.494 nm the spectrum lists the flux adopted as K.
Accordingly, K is 9.923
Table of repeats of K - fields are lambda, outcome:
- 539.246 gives 9.938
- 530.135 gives 11.39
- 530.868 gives 11.06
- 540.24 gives 9.492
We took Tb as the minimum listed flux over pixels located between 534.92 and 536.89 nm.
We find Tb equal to 10.68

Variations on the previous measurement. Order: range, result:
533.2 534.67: 11.07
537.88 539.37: 9.938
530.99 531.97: 10.3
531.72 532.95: 8.579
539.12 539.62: 9.923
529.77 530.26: 11.21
